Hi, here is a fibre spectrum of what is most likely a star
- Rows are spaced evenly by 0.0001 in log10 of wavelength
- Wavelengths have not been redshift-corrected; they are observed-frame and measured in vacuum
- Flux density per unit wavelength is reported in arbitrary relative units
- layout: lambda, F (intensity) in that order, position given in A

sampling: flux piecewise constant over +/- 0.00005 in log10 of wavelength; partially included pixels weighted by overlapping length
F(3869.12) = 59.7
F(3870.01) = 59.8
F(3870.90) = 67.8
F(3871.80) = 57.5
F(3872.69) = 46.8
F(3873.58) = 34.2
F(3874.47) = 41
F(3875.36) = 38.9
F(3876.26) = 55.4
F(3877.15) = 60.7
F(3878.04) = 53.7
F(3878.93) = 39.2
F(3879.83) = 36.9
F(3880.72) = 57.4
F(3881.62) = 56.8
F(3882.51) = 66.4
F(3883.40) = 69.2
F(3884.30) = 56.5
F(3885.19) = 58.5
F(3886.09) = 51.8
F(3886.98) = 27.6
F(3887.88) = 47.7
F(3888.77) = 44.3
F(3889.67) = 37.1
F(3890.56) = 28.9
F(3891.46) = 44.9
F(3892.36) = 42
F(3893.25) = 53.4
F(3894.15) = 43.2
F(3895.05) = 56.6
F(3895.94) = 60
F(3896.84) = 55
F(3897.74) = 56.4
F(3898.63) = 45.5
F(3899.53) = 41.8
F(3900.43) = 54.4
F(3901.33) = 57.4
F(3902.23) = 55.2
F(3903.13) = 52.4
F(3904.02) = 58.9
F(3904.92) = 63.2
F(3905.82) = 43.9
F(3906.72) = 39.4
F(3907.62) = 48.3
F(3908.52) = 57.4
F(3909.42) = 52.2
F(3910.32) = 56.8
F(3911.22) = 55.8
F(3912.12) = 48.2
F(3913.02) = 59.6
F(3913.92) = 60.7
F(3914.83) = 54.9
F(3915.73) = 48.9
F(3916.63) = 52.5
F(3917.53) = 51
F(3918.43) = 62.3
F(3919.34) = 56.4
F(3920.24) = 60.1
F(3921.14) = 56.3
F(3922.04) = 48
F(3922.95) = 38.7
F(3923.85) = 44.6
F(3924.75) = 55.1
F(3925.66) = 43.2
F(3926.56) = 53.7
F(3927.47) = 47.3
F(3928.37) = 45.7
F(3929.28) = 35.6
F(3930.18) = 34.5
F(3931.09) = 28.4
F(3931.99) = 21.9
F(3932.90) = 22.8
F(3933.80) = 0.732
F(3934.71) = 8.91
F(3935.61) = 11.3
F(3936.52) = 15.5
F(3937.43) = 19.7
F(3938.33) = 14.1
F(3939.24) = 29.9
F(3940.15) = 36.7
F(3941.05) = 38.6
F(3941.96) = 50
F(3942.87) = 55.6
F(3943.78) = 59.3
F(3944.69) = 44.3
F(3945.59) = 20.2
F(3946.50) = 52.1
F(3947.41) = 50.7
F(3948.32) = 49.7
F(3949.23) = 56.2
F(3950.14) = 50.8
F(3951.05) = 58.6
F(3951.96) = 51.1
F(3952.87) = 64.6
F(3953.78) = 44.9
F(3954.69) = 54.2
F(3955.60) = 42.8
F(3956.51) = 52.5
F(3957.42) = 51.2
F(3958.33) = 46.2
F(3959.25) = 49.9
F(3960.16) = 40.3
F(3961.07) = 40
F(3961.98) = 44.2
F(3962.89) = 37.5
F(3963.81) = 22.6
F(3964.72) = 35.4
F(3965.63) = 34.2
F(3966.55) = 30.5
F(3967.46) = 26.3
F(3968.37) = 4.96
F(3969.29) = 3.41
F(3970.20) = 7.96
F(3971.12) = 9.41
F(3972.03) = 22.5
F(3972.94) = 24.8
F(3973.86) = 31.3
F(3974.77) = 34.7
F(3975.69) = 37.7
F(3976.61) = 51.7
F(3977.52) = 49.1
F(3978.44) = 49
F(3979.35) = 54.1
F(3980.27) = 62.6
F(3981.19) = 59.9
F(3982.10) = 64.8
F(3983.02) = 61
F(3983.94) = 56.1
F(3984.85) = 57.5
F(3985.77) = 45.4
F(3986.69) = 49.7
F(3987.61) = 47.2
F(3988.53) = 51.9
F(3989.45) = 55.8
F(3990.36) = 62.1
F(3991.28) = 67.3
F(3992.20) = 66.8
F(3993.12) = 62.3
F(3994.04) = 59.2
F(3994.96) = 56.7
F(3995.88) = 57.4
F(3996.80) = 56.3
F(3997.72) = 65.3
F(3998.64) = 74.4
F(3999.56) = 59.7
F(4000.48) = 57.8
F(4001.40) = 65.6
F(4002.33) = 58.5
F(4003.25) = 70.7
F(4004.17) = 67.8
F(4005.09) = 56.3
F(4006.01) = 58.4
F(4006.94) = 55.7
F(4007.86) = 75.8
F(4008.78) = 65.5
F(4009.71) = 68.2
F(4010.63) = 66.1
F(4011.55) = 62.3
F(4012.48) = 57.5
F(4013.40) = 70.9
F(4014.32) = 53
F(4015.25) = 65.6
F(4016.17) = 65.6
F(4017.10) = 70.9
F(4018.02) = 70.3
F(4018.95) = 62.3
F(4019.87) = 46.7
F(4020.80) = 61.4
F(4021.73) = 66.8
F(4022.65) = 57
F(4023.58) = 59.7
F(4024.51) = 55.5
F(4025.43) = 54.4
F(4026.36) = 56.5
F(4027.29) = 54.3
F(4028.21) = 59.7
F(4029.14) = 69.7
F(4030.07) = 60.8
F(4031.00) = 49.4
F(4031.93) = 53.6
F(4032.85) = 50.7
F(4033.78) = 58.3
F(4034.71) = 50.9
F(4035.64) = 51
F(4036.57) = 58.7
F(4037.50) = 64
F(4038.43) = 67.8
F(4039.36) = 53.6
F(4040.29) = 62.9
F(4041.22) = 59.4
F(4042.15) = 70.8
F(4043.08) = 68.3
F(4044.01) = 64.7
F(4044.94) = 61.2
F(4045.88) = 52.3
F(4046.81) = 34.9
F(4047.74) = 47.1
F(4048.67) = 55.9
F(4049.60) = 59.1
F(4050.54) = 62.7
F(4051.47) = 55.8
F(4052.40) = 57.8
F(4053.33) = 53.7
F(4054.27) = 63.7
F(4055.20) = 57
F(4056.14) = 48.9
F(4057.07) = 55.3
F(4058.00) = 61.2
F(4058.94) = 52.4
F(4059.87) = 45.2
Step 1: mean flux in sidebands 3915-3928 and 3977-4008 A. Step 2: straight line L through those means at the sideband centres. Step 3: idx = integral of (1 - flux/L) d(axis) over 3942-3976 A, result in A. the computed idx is 9.9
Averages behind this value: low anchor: 51.4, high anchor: 59.2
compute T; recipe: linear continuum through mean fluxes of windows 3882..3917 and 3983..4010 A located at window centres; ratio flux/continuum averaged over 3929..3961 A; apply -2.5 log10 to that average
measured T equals 0.39 mag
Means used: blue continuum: 51.5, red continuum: 60.4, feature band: 39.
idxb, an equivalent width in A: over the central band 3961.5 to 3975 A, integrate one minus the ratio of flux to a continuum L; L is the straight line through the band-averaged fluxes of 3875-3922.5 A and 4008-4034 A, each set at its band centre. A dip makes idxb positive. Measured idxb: 7.67 A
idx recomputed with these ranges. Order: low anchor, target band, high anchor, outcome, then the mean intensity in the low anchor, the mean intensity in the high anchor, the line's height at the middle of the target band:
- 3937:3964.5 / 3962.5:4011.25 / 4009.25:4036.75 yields 2.6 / 44.2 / 59.6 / 51.9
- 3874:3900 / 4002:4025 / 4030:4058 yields -3.0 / 49.2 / 57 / 55.5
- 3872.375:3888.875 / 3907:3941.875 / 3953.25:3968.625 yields 2.2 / 49.8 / 39.3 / 44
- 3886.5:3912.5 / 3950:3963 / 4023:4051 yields 1.0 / 49.3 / 57.6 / 52.7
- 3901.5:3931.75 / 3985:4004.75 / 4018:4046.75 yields -1.4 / 50.4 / 58.6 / 56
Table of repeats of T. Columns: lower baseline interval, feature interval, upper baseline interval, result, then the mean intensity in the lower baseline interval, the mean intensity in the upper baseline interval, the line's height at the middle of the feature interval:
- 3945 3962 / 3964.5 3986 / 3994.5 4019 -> 0.405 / 48.5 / 63.5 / 54.6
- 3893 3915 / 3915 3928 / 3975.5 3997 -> 0.051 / 53.2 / 56.1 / 53.8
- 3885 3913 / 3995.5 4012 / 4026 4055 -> -0.143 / 49.7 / 57.7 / 55.6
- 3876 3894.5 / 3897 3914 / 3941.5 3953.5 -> -0.068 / 49.1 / 50.9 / 49.7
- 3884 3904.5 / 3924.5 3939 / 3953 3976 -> 0.410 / 49.1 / 33.6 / 40.8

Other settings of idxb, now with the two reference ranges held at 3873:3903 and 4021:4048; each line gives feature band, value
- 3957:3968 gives 3.23 A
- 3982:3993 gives -0.38 A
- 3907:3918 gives -0.62 A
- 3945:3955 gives 0.53 A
